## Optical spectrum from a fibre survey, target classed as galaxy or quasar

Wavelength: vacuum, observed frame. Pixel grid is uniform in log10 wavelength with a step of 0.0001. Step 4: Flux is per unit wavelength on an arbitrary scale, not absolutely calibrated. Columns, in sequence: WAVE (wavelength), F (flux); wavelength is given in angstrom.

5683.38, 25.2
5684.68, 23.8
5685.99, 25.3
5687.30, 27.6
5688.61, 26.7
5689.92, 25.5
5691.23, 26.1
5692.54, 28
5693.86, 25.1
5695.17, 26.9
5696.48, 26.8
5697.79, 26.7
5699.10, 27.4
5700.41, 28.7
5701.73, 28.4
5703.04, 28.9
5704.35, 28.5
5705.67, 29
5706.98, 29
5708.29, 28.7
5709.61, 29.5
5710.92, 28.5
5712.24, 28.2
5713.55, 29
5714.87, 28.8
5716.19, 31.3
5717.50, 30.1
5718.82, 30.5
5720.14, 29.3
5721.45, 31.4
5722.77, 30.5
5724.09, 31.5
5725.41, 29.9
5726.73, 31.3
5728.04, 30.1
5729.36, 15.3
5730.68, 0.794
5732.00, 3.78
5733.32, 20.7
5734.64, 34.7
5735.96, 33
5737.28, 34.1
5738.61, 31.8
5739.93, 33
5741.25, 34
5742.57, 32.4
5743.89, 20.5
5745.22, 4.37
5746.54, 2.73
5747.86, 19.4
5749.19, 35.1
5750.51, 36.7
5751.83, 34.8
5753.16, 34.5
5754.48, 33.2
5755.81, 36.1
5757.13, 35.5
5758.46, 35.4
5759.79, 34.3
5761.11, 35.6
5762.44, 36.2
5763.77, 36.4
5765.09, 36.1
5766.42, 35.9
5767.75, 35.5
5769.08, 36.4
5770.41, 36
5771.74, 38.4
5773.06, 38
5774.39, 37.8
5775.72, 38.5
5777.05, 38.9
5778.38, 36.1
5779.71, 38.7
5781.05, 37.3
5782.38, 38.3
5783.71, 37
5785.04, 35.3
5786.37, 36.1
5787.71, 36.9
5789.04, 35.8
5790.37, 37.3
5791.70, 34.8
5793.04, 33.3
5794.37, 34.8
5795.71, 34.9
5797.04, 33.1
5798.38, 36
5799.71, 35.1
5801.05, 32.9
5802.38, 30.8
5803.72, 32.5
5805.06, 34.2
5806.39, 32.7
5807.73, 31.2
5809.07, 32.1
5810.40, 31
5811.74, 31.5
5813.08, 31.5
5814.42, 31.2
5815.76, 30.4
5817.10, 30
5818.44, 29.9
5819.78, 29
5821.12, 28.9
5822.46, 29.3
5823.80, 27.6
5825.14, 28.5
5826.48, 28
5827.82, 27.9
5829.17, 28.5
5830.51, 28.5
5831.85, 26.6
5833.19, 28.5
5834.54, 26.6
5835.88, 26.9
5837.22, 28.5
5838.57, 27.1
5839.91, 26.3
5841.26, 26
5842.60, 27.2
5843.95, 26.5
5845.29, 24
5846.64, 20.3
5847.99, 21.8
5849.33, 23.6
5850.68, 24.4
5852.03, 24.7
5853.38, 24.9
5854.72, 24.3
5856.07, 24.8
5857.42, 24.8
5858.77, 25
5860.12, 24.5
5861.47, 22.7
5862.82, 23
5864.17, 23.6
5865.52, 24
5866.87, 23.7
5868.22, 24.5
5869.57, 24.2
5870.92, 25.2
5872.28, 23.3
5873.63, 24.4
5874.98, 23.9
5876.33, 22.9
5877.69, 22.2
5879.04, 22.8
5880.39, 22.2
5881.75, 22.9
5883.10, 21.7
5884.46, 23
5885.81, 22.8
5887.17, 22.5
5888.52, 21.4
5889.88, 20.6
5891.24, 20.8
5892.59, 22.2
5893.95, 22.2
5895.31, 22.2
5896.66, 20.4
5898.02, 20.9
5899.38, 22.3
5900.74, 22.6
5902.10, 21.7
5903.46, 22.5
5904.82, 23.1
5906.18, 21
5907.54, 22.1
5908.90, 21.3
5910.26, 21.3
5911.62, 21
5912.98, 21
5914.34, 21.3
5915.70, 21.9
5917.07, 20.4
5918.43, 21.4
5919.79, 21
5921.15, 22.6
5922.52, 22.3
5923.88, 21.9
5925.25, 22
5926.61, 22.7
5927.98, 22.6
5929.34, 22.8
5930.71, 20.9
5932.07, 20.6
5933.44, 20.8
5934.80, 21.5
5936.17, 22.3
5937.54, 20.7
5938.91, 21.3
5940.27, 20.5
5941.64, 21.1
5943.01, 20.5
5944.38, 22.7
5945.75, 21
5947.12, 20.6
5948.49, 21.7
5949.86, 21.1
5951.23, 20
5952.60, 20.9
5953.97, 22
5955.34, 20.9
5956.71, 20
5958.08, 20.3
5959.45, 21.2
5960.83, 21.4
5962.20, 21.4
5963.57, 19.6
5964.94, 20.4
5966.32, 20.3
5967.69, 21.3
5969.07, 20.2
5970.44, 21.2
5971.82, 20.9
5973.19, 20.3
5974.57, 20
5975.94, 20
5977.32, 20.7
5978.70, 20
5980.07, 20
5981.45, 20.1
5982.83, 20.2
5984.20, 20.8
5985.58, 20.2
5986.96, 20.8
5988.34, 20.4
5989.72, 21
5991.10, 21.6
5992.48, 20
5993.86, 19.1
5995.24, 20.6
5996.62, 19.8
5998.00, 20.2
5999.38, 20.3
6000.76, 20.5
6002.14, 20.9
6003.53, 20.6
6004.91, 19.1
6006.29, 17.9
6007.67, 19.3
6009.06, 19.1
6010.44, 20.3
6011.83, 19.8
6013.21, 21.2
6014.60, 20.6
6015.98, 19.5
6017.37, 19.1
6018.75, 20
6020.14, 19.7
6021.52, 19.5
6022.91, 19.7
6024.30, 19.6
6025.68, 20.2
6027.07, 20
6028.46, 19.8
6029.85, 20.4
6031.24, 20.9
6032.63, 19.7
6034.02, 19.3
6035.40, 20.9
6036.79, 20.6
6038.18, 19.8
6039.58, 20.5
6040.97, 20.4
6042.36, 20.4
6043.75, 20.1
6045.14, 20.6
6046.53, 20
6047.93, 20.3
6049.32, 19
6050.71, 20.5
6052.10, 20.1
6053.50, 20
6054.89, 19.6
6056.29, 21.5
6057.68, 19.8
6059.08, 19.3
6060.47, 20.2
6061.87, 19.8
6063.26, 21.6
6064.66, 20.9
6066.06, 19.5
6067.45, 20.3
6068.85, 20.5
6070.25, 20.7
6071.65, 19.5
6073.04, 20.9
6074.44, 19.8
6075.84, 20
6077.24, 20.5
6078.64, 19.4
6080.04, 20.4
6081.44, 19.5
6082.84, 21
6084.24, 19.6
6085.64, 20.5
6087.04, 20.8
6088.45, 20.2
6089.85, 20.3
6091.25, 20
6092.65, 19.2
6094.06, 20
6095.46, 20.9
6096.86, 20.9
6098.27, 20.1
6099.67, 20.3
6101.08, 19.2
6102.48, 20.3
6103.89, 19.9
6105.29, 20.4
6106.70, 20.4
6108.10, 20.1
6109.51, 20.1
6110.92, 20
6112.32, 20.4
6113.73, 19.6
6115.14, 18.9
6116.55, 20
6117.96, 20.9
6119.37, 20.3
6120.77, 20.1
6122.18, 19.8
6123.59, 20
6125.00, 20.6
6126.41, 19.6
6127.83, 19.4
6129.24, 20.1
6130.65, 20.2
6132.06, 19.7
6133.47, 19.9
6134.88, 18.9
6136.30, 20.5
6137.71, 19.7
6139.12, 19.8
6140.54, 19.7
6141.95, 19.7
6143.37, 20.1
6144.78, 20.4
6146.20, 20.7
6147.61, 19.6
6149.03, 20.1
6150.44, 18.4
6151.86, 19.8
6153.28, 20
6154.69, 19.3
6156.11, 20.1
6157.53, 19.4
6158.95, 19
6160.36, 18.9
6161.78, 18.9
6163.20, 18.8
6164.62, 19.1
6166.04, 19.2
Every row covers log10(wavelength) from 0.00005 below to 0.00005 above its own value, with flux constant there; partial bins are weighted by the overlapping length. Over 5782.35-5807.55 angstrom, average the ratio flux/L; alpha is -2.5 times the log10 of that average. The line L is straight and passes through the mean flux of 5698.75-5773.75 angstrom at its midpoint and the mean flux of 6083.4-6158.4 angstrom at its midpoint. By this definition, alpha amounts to -0.23 mag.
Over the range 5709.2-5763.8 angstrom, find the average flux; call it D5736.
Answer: 28.3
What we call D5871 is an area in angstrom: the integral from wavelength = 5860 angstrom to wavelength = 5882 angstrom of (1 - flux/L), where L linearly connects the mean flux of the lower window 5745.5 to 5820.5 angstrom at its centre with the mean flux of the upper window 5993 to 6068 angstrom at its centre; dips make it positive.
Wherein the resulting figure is 4.1 angstrom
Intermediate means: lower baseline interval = 33.8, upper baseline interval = 20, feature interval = 23.5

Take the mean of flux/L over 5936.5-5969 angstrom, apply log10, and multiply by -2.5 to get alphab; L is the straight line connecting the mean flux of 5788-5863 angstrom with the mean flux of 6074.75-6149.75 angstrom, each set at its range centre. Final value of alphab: 0.19 mag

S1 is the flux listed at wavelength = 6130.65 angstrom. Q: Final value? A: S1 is 20.2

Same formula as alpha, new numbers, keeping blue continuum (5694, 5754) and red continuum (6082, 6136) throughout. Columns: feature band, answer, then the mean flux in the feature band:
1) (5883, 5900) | 0.109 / 21.8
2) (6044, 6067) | 0.046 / 20.2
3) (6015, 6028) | 0.102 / 19.7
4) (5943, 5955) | 0.089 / 21.2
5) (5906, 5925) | 0.102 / 21.5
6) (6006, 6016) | 0.108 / 19.8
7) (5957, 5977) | 0.104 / 20.6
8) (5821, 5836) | -0.114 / 28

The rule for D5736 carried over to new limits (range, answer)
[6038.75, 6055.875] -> 20.1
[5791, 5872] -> 28.1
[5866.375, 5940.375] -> 22.1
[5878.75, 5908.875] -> 22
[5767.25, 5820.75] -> 34.5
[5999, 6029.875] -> 19.9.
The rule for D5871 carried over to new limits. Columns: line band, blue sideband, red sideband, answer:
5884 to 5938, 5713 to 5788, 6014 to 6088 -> 7.55 angstrom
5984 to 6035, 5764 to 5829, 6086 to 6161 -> 9.72 angstrom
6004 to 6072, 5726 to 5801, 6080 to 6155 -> 7.90 angstrom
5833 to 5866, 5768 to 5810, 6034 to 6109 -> 7.50 angstrom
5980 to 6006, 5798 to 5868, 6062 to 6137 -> 3.20 angstrom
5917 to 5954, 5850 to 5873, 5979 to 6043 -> 1.23 angstrom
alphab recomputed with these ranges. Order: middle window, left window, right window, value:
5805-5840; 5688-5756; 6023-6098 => -0.17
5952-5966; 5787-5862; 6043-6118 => 0.17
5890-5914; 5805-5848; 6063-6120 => 0.20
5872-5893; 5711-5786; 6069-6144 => 0.19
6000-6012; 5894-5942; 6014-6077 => 0.05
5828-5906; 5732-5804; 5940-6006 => 0.14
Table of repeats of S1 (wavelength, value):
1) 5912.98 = 21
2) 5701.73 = 28.4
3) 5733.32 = 20.7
